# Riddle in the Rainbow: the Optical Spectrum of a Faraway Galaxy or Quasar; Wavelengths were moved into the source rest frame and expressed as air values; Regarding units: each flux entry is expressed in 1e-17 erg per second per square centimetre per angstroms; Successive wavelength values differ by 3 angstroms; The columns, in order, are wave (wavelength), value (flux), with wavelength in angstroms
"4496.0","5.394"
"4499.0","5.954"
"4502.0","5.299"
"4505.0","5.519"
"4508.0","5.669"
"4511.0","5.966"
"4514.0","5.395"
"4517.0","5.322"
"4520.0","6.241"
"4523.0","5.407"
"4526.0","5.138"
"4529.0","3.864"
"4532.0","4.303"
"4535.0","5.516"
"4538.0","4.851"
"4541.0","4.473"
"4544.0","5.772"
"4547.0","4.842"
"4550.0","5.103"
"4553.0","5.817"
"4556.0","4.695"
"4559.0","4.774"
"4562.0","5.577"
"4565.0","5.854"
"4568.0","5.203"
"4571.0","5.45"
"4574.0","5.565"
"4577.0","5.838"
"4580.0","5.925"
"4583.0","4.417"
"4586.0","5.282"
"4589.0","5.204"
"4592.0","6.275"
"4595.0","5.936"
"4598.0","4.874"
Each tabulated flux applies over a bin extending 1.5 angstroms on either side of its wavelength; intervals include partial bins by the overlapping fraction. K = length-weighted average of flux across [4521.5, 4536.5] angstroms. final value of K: 4.85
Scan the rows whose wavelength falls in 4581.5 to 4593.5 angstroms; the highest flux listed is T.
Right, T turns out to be 6.275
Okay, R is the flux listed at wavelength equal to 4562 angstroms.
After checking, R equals 5.577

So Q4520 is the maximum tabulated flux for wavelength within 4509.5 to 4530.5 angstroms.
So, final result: 6.241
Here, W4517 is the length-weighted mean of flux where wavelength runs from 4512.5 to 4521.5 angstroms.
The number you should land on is 5.65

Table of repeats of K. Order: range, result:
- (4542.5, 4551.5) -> 5.24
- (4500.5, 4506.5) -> 5.41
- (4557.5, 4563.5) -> 5.18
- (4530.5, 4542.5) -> 4.79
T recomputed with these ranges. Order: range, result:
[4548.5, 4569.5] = 5.854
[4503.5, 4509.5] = 5.669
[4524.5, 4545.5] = 5.772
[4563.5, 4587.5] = 5.925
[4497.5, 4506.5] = 5.954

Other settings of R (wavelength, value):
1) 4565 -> 5.854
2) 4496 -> 5.394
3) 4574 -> 5.565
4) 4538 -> 4.851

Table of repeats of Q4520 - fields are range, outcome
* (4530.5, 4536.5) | 5.516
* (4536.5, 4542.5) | 4.851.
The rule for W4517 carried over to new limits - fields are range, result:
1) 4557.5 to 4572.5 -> 5.37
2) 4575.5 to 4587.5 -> 5.37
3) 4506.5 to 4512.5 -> 5.82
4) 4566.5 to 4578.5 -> 5.51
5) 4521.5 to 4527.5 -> 5.27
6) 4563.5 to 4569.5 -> 5.53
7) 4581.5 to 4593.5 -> 5.29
